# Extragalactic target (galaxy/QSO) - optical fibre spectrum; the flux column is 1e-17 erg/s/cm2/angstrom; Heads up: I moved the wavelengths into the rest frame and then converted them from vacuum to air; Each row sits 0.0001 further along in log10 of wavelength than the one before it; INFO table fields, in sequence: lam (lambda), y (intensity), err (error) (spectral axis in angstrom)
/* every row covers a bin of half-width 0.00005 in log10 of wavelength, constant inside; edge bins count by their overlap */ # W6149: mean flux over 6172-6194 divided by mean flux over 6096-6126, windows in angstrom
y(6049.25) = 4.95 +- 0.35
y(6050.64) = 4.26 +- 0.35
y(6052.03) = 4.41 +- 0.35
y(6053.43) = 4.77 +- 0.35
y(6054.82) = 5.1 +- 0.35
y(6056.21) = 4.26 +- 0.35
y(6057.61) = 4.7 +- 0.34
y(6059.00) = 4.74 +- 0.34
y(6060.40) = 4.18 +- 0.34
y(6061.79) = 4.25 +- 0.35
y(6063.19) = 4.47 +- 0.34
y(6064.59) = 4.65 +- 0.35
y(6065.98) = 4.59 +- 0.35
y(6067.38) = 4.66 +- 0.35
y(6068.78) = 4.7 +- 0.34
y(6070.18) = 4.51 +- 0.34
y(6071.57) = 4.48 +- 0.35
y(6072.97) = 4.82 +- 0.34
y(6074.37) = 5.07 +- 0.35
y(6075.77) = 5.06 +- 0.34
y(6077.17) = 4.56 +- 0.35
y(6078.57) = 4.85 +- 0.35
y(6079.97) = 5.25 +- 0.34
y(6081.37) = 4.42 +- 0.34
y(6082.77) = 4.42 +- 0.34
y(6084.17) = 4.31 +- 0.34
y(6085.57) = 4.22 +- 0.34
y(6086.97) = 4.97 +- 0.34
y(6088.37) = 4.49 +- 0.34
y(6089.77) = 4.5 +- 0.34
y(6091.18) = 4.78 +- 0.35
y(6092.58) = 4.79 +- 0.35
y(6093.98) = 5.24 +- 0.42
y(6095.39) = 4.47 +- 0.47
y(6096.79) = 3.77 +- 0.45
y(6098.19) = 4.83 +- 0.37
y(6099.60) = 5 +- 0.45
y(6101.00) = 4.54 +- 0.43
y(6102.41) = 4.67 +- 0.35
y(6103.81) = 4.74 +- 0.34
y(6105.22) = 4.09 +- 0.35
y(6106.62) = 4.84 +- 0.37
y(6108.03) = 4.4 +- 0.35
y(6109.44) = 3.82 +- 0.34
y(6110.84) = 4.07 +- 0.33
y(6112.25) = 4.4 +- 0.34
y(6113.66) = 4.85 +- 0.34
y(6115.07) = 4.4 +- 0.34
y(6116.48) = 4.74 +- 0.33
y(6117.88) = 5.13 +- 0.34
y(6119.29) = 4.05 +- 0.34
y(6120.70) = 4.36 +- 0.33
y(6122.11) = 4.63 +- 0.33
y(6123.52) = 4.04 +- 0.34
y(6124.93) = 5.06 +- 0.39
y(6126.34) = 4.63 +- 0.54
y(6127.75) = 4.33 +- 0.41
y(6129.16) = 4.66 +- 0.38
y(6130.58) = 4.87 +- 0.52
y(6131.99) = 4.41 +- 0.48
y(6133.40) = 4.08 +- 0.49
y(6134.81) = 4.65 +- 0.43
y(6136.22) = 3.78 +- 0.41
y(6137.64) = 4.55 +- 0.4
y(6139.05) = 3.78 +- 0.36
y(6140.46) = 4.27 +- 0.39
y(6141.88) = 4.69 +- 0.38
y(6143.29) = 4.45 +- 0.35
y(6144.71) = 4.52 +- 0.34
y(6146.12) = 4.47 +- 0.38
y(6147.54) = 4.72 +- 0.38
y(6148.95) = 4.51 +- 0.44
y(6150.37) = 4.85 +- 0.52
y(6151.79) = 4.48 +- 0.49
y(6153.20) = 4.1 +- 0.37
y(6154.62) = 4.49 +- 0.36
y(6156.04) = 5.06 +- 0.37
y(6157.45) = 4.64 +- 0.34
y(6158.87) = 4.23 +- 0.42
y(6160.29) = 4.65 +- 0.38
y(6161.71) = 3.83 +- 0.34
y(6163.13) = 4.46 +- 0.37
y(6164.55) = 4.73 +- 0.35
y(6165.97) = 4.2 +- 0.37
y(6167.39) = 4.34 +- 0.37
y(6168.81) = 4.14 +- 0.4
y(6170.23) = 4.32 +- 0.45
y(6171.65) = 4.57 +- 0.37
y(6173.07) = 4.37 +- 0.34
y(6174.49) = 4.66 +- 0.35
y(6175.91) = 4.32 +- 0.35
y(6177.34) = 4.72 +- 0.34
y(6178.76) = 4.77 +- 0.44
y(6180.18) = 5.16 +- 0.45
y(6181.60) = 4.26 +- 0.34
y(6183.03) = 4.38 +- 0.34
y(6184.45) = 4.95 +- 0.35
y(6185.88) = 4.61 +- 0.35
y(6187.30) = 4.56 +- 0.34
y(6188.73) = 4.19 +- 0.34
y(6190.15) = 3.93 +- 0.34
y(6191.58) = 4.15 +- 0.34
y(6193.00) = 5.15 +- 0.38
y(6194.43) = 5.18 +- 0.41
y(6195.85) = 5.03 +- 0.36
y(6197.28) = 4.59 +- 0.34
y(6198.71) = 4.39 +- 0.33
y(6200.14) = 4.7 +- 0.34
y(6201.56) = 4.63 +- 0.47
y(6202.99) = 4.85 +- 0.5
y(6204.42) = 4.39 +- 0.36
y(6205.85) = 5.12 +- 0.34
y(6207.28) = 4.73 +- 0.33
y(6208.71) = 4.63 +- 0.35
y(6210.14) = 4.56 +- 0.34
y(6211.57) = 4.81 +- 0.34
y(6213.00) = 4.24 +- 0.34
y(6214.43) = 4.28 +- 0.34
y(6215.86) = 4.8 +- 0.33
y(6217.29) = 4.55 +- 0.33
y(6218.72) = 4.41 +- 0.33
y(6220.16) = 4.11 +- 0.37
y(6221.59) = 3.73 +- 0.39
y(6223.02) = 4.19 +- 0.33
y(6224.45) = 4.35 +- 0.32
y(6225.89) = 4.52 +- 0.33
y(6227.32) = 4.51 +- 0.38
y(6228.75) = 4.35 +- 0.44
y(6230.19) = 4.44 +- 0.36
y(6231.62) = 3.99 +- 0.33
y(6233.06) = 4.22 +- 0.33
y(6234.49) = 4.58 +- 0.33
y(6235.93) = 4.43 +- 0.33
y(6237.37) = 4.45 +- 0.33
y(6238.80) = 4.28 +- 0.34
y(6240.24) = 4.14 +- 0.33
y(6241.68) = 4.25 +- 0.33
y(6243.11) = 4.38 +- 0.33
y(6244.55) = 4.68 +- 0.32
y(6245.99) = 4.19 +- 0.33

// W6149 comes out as 1.01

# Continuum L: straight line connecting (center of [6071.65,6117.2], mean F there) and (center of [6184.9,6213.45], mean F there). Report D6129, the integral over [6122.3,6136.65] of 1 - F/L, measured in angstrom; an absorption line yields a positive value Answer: 0.4 angstrom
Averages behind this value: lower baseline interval 4.6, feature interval 4.47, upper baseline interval 4.63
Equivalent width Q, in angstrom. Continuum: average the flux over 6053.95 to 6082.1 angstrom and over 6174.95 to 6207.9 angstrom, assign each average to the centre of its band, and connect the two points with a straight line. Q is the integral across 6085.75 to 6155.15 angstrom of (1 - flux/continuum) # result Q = 2.22 angstrom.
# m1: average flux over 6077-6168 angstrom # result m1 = 4.51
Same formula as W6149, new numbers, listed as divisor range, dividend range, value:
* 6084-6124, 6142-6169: 0.99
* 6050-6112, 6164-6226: 0.99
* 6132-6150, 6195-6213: 1.07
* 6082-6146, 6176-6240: 1.00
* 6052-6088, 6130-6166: 0.96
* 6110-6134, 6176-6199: 1.02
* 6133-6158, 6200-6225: 1.01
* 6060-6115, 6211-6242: 0.95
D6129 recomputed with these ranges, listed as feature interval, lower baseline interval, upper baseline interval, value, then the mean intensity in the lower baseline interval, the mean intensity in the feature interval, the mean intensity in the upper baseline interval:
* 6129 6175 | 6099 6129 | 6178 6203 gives 1.4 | 4.52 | 4.44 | 4.63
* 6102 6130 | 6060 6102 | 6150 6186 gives 0.5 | 4.63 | 4.49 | 4.51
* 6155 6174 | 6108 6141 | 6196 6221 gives 0.3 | 4.42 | 4.43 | 4.58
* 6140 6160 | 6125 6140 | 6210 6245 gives -0.7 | 4.4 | 4.54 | 4.36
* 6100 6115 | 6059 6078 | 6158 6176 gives 0.2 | 4.62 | 4.45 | 4.37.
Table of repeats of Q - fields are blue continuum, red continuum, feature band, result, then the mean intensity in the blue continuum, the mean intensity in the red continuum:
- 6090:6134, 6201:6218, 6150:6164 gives 0.3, 4.54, 4.63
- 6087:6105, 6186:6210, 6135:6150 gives 0.8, 4.65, 4.64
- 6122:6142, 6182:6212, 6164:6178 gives 0.4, 4.41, 4.64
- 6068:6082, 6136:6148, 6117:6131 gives -0.3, 4.77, 4.37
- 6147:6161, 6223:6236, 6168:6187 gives -0.2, 4.57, 4.36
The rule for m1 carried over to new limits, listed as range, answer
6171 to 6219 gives 4.61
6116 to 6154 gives 4.47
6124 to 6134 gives 4.57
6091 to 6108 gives 4.63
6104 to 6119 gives 4.47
